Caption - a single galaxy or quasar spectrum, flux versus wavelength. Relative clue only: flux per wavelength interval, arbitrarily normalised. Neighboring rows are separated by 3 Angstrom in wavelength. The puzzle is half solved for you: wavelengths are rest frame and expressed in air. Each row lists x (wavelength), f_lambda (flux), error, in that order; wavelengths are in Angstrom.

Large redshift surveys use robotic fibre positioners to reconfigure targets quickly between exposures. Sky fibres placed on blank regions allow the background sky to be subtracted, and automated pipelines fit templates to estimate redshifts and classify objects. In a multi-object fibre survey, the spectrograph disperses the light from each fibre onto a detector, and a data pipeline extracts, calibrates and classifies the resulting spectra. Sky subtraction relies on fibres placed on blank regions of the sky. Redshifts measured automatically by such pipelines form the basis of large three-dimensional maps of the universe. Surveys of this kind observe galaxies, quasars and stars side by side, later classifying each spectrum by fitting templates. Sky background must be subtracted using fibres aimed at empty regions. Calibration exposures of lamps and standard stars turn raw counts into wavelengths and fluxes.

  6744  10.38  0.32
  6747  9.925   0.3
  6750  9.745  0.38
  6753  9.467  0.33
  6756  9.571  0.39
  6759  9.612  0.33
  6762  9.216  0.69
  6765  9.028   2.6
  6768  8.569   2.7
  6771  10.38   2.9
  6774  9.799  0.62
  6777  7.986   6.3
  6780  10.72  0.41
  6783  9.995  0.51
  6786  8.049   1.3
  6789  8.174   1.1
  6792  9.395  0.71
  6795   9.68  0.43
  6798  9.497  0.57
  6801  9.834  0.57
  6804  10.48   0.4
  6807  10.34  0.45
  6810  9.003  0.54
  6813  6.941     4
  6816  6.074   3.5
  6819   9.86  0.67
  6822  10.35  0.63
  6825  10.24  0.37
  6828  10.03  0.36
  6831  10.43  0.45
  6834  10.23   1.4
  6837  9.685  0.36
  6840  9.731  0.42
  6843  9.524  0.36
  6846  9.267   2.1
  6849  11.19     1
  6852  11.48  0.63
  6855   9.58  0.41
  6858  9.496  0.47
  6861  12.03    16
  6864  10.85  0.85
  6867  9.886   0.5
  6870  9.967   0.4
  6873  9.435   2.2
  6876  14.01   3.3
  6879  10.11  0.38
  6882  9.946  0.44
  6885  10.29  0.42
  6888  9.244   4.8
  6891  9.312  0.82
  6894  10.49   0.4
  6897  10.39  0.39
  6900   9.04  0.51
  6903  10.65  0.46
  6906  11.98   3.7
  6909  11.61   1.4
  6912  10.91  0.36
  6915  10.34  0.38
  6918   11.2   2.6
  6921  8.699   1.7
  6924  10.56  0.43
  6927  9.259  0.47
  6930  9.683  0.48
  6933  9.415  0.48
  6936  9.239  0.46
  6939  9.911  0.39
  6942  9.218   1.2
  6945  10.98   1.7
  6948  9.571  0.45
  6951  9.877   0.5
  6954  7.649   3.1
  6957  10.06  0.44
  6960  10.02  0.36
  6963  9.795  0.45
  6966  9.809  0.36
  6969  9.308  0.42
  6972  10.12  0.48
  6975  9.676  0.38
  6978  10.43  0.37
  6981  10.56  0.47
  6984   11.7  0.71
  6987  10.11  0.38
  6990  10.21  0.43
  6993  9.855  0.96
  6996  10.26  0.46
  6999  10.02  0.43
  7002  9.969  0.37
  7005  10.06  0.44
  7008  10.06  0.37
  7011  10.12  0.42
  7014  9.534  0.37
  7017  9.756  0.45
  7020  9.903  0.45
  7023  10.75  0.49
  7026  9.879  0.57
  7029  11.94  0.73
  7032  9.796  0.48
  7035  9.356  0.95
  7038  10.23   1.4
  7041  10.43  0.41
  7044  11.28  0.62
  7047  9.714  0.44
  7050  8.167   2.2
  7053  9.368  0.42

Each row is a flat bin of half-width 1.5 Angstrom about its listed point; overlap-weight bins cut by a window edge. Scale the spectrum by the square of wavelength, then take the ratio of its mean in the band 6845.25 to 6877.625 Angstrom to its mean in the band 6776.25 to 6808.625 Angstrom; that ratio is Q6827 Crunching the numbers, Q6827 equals 1.15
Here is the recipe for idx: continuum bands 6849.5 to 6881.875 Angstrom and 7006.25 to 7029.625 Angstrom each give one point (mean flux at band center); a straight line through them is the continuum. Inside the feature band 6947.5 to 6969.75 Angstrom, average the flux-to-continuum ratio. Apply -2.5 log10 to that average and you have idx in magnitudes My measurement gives 0.09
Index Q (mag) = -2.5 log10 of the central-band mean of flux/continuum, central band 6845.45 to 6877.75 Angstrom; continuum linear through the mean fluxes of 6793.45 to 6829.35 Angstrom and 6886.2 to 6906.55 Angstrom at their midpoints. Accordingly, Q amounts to -0.10 mag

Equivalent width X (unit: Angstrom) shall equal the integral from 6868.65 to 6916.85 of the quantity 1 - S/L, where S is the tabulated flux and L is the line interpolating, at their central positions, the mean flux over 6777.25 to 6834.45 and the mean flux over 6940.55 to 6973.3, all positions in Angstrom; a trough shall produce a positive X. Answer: -4.7 Angstrom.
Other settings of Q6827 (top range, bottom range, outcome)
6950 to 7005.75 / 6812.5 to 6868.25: 1.05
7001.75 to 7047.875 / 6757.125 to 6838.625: 1.16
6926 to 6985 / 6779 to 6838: 1.08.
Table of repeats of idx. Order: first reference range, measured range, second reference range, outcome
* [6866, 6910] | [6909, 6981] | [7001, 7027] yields 0.04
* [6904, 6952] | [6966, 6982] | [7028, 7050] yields 0.02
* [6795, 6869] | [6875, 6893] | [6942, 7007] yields -0.05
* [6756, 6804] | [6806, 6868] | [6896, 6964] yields -0.02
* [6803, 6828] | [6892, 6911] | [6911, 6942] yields -0.10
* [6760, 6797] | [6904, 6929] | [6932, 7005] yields -0.09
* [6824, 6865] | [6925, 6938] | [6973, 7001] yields 0.09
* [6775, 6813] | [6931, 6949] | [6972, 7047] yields 0.02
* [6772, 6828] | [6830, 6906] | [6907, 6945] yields -0.06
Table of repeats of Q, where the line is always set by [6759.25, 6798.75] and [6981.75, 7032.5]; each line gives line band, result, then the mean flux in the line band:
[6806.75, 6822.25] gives 0.112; 8.51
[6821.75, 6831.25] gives -0.083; 10.2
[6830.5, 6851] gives -0.054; 10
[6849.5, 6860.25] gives -0.088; 10.4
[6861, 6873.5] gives -0.073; 10.3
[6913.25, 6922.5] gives -0.026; 10.1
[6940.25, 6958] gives 0.050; 9.55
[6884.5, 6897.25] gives -0.014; 9.87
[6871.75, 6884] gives -0.125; 10.9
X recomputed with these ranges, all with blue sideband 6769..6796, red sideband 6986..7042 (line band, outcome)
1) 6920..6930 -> 0.2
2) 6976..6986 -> -0.8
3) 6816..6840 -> -0.9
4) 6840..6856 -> -1.1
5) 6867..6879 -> -1.5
